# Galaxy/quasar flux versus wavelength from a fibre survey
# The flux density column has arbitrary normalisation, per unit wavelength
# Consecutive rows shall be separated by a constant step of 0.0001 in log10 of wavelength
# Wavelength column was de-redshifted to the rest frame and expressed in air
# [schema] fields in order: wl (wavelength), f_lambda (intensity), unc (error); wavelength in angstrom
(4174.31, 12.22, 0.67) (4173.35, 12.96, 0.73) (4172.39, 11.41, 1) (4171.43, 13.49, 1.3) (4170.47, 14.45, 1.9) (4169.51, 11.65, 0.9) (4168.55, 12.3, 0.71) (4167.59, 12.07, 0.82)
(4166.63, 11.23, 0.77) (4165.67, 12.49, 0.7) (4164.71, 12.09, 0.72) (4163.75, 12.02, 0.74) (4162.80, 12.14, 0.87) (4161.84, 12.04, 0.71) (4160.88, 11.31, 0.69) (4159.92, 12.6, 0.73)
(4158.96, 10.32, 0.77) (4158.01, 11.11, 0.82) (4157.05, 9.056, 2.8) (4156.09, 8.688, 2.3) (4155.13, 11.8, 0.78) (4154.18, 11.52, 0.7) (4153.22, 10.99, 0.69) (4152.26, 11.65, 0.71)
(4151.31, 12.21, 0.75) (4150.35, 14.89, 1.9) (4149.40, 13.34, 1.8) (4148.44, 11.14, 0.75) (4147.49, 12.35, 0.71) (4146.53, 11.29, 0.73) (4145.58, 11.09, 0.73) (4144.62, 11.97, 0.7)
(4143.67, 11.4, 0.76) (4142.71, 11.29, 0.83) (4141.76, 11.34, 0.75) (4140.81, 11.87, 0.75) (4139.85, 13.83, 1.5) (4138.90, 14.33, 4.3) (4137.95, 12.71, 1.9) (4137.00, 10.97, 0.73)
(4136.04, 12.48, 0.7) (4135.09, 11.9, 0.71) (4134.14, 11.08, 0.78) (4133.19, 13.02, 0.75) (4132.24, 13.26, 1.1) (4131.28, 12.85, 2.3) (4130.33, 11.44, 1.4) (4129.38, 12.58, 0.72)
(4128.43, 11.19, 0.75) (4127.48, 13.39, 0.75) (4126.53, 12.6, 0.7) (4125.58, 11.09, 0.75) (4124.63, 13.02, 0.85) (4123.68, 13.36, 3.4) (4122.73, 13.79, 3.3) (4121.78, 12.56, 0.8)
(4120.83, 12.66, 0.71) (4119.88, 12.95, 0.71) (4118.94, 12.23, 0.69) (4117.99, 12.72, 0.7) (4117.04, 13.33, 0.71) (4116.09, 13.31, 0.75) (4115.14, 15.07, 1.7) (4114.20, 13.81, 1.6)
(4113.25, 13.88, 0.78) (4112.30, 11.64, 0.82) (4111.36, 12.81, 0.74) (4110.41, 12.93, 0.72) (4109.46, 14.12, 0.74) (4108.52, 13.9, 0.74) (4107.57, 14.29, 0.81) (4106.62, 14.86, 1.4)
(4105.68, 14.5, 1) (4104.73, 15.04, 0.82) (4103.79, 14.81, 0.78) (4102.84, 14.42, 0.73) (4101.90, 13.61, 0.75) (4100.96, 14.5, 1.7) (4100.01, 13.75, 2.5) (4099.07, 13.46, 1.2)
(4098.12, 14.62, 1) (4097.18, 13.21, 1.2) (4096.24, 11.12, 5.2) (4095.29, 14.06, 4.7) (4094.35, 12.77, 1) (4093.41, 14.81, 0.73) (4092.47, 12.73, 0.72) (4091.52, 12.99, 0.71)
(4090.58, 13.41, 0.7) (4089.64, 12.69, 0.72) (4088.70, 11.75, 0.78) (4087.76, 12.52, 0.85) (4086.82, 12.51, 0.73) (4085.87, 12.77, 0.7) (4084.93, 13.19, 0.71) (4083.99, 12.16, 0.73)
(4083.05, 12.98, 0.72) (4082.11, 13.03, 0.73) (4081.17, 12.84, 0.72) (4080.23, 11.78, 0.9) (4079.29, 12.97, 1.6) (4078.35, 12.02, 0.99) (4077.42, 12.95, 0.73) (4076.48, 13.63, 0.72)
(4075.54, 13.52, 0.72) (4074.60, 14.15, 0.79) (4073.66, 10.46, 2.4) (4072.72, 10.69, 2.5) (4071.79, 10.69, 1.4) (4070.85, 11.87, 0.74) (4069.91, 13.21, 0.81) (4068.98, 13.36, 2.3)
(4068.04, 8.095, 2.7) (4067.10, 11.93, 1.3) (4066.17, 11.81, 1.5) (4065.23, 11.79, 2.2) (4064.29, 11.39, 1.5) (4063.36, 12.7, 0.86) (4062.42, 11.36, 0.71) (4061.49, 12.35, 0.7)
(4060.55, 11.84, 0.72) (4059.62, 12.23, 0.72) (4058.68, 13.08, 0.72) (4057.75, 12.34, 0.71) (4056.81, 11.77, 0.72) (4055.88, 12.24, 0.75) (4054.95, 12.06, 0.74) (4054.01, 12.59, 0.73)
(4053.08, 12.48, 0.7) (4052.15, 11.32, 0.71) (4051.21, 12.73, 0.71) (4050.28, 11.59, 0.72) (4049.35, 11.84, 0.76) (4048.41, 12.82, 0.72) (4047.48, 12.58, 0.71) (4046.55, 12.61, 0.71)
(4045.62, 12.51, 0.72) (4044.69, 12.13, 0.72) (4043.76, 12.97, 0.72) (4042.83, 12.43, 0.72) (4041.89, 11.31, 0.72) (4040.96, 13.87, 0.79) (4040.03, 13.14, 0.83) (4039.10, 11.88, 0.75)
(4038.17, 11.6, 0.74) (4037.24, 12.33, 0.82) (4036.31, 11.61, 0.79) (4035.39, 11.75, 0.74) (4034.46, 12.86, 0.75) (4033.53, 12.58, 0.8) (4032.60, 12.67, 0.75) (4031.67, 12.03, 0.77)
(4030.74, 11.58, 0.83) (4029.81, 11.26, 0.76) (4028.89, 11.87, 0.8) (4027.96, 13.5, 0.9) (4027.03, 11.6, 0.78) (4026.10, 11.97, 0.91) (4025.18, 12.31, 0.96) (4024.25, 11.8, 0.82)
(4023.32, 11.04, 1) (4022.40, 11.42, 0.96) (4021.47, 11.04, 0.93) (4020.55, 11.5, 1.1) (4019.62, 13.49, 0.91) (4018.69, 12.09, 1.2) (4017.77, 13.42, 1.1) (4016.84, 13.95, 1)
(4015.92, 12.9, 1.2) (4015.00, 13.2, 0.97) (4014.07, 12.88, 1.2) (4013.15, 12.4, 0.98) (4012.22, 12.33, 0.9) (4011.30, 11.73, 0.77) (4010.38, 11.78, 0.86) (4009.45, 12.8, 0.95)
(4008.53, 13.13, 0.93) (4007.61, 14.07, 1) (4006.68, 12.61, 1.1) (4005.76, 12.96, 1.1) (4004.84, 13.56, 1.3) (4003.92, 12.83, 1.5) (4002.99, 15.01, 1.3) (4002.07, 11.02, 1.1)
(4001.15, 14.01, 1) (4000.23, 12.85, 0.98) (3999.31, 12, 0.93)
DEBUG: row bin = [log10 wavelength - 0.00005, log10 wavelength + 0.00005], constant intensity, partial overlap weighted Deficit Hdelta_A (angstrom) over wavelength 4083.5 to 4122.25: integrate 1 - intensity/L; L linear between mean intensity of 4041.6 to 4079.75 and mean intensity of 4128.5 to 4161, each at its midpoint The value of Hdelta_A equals -4.40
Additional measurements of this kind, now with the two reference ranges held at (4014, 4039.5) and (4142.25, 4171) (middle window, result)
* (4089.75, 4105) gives -2.17 angstrom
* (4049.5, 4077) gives 0.09 angstrom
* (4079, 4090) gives -0.54 angstrom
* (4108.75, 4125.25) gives -1.79 angstrom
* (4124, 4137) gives -0.46 angstrom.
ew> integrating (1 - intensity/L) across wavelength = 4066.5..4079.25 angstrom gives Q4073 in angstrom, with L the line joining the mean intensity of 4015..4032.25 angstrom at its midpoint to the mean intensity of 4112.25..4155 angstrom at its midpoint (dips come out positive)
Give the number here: 0.3 angstrom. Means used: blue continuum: 12.2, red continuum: 12.5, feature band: 12.1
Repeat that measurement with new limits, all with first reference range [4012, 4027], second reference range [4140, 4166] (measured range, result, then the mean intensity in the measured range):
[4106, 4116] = -1.57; 13.7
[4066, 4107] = -3.19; 12.9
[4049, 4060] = -0.03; 12.2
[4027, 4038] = 0.11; 12.1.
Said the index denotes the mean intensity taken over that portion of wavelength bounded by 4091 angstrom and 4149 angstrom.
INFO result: 12.9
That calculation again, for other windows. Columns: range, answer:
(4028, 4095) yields 12.3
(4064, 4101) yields 12.6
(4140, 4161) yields 11.5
